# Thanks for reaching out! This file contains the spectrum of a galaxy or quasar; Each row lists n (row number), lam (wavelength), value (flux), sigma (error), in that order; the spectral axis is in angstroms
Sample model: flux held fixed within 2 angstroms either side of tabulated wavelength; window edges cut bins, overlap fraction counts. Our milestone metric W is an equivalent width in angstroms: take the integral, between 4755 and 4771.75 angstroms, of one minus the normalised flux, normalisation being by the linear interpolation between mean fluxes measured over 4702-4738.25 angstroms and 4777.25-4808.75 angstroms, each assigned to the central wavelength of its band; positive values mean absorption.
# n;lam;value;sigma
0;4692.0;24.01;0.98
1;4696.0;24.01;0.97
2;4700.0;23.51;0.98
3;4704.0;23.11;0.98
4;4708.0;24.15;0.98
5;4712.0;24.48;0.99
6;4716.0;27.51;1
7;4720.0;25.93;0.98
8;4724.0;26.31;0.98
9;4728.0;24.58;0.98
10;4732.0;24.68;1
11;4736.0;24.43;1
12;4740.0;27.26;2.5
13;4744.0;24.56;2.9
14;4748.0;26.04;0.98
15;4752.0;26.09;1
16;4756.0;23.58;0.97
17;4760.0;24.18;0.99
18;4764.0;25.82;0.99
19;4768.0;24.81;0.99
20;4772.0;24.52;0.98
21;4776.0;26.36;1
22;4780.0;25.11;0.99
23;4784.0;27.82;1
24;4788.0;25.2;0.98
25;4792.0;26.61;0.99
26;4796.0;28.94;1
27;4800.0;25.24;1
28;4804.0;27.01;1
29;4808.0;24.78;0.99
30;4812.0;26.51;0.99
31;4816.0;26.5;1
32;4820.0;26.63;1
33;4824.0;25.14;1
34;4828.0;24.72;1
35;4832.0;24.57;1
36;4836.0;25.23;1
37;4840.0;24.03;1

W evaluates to 0.8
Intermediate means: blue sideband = 25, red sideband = 26.4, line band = 24.7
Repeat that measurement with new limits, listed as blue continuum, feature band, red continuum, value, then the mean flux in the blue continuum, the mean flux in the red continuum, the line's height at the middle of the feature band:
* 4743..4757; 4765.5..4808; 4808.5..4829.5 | -0.90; 25.2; 25.8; 25.5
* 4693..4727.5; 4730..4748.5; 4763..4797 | 0.01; 24.8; 26.1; 25.3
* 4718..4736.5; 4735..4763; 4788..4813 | 0.41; 25.2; 26.4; 25.6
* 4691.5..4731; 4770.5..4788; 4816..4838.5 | -0.55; 24.8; 25.3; 25.1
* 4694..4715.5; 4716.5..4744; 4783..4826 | -0.99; 24.1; 26.4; 24.7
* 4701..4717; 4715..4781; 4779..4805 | 0.35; 24.6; 26.6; 25.5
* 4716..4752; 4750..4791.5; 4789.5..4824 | 1.01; 25.6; 26.4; 26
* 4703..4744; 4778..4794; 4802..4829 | -0.29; 25.3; 25.9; 25.7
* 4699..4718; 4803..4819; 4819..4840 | -0.75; 24.6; 25.1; 25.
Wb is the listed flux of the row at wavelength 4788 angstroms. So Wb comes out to 25.2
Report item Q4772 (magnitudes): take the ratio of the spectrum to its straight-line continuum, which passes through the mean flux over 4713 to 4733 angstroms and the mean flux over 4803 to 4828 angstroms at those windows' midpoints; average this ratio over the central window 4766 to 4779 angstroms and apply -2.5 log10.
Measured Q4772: 0.03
